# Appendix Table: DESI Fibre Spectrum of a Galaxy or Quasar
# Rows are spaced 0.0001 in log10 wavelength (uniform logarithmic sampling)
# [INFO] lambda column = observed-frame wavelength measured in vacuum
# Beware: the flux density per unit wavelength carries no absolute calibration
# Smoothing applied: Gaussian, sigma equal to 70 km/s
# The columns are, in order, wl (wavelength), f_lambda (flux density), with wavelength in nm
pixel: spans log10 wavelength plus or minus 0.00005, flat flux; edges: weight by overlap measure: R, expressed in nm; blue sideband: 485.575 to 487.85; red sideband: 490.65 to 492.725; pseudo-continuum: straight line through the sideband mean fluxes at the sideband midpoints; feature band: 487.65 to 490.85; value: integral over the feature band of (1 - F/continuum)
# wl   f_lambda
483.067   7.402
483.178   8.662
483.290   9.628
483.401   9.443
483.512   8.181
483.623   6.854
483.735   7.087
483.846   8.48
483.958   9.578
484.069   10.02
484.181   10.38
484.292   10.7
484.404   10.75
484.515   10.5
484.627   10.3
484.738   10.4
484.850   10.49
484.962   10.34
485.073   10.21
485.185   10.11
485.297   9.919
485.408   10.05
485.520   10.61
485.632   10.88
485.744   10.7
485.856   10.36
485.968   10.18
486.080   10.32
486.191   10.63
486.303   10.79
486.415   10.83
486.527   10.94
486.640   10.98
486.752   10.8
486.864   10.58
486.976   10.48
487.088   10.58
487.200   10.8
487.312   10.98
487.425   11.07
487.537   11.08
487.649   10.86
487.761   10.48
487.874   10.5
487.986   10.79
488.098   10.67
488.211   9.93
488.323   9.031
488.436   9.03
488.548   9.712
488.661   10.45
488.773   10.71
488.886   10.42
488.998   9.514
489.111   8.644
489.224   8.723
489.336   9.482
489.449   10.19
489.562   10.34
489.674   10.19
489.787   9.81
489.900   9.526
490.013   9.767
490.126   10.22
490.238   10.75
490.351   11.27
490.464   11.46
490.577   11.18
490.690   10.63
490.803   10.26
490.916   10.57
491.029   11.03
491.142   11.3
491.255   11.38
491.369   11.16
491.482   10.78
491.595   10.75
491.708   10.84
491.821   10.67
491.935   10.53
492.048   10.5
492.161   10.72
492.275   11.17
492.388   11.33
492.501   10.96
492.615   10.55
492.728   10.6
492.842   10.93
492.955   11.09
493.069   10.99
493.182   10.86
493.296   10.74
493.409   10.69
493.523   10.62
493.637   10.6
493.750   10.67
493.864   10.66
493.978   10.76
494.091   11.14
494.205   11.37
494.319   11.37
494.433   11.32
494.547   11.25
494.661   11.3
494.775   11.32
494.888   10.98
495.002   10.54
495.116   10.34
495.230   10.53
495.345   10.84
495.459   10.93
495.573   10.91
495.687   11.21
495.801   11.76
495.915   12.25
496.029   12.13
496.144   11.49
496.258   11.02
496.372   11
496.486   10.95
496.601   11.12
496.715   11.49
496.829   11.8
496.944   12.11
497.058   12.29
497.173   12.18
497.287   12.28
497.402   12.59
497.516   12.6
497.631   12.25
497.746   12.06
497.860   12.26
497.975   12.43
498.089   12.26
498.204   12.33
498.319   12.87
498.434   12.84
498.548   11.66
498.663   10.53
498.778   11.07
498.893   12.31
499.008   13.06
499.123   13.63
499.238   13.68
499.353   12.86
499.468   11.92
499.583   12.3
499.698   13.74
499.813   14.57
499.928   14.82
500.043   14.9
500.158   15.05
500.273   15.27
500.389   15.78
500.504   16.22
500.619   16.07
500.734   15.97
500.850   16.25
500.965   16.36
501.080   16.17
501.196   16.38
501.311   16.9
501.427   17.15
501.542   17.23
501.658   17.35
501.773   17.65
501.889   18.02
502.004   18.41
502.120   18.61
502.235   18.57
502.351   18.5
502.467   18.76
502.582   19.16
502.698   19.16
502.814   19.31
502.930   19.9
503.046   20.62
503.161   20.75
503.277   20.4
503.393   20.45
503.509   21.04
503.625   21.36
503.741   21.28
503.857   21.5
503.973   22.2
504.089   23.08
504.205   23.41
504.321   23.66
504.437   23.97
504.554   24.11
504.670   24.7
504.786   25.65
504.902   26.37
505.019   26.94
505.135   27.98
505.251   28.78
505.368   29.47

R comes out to 0.19 nm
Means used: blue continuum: 10.7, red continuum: 10.8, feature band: 10.1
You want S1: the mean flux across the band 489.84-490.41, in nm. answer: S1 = 10.3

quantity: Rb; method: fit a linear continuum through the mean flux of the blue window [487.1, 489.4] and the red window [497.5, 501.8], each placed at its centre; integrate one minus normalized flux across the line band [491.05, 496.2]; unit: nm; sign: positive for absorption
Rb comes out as 0.443 nm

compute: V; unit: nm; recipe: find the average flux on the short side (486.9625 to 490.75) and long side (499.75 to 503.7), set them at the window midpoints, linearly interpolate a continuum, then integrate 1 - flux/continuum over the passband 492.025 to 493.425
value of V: 0.18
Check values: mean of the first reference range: 10.3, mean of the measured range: 10.9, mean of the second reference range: 17.8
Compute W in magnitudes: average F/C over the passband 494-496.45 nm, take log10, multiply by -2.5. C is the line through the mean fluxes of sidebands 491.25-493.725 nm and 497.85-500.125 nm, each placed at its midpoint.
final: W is 0.046 mag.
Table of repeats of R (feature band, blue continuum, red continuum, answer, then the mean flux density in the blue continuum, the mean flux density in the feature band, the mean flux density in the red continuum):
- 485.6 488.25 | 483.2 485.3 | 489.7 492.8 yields -0.17 nm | 9.63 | 10.7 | 10.7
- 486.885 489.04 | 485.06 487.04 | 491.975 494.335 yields 0.05 nm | 10.5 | 10.4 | 10.9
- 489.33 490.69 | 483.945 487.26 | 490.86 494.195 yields 0.04 nm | 10.5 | 10.4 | 10.9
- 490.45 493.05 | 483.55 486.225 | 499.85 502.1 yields 0.38 nm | 9.98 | 10.9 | 16.4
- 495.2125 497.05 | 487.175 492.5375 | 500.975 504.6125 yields 0.44 nm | 10.5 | 11.4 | 19.8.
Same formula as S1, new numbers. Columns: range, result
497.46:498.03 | 12.3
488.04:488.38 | 9.87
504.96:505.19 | 27.4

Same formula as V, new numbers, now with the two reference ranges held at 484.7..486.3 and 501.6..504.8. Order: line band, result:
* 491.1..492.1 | 0.22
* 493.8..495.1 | 0.38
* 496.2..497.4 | 0.38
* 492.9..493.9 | 0.28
